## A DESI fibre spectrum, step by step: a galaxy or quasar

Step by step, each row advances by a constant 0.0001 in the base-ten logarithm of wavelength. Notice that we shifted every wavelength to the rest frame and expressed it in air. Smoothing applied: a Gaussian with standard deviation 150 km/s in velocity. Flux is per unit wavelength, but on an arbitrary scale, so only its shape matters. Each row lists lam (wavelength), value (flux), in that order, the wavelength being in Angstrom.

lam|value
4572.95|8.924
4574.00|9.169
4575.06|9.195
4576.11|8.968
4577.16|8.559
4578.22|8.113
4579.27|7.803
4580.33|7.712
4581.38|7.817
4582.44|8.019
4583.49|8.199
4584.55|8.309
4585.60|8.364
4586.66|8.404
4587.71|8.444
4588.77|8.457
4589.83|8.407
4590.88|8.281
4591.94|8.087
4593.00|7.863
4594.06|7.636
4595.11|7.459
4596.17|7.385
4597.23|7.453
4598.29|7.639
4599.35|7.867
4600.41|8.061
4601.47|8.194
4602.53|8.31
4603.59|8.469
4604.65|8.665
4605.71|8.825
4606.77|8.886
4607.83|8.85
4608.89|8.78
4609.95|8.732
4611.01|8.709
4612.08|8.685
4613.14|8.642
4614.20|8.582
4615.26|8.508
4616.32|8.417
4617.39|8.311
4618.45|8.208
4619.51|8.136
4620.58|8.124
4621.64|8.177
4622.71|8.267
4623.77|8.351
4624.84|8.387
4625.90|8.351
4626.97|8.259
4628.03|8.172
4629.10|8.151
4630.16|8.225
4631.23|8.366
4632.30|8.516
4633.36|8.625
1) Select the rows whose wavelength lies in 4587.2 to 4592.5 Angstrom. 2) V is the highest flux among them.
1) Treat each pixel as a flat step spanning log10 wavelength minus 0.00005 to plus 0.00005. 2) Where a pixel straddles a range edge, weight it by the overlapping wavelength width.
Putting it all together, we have 8.457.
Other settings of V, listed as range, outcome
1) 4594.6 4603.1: 8.31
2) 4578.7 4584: 8.199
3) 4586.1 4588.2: 8.444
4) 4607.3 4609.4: 8.85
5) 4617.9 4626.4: 8.387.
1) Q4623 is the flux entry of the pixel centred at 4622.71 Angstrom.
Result 8.267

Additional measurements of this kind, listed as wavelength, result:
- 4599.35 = 7.867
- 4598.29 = 7.639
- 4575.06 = 9.195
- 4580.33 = 7.712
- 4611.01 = 8.709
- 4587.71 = 8.444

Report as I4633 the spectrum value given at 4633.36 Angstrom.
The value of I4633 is 8.625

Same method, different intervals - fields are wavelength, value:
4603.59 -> 8.469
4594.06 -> 7.636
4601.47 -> 8.194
